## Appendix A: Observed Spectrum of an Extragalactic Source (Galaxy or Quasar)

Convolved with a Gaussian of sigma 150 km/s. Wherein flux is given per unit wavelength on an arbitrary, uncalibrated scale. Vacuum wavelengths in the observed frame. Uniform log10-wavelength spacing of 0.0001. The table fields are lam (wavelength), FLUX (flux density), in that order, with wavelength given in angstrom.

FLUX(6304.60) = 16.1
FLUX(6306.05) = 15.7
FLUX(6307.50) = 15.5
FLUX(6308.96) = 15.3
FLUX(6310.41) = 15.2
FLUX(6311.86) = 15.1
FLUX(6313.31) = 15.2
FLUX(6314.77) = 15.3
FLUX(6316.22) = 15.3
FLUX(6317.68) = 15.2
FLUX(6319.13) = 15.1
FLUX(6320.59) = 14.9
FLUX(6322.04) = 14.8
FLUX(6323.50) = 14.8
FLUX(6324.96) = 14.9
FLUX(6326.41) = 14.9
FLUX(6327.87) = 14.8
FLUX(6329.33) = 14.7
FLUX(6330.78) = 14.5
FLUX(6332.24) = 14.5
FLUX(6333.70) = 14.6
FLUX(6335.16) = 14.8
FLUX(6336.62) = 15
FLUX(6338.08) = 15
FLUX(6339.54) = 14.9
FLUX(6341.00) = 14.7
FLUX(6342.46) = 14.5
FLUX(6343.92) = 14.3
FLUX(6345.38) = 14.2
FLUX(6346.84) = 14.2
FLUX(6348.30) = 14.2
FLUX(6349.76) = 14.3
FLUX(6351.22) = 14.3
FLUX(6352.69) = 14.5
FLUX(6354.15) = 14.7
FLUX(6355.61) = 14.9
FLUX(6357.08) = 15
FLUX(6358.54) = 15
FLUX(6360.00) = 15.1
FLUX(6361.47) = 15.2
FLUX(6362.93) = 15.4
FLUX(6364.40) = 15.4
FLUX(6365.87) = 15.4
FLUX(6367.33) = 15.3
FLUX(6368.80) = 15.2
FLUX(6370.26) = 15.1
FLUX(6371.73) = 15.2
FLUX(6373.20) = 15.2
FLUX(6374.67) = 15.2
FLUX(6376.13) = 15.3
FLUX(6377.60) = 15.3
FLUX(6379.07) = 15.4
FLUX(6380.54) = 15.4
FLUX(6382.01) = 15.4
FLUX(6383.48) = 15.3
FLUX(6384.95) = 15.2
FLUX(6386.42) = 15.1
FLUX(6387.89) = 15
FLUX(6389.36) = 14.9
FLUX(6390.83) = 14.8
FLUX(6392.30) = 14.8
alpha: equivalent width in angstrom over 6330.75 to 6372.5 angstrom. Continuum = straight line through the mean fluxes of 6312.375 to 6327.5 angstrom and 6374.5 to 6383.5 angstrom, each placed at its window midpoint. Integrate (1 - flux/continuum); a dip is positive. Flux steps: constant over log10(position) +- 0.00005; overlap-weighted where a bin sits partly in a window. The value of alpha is 1.1 angstrom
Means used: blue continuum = 15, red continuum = 15.3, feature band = 14.8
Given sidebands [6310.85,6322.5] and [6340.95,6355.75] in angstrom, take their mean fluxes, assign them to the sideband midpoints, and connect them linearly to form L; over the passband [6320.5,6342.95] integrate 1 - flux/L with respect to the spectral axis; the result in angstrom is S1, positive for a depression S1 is 0.0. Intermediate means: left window 15.1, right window 14.4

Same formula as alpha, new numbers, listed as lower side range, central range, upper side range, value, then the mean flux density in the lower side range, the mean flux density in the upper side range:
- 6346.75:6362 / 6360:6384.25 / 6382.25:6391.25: -0.62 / 14.7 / 15.1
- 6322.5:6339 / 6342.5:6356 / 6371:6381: 0.53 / 14.8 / 15.3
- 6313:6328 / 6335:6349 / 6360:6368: 0.54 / 15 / 15.3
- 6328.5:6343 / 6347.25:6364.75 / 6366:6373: 0.25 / 14.7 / 15.2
